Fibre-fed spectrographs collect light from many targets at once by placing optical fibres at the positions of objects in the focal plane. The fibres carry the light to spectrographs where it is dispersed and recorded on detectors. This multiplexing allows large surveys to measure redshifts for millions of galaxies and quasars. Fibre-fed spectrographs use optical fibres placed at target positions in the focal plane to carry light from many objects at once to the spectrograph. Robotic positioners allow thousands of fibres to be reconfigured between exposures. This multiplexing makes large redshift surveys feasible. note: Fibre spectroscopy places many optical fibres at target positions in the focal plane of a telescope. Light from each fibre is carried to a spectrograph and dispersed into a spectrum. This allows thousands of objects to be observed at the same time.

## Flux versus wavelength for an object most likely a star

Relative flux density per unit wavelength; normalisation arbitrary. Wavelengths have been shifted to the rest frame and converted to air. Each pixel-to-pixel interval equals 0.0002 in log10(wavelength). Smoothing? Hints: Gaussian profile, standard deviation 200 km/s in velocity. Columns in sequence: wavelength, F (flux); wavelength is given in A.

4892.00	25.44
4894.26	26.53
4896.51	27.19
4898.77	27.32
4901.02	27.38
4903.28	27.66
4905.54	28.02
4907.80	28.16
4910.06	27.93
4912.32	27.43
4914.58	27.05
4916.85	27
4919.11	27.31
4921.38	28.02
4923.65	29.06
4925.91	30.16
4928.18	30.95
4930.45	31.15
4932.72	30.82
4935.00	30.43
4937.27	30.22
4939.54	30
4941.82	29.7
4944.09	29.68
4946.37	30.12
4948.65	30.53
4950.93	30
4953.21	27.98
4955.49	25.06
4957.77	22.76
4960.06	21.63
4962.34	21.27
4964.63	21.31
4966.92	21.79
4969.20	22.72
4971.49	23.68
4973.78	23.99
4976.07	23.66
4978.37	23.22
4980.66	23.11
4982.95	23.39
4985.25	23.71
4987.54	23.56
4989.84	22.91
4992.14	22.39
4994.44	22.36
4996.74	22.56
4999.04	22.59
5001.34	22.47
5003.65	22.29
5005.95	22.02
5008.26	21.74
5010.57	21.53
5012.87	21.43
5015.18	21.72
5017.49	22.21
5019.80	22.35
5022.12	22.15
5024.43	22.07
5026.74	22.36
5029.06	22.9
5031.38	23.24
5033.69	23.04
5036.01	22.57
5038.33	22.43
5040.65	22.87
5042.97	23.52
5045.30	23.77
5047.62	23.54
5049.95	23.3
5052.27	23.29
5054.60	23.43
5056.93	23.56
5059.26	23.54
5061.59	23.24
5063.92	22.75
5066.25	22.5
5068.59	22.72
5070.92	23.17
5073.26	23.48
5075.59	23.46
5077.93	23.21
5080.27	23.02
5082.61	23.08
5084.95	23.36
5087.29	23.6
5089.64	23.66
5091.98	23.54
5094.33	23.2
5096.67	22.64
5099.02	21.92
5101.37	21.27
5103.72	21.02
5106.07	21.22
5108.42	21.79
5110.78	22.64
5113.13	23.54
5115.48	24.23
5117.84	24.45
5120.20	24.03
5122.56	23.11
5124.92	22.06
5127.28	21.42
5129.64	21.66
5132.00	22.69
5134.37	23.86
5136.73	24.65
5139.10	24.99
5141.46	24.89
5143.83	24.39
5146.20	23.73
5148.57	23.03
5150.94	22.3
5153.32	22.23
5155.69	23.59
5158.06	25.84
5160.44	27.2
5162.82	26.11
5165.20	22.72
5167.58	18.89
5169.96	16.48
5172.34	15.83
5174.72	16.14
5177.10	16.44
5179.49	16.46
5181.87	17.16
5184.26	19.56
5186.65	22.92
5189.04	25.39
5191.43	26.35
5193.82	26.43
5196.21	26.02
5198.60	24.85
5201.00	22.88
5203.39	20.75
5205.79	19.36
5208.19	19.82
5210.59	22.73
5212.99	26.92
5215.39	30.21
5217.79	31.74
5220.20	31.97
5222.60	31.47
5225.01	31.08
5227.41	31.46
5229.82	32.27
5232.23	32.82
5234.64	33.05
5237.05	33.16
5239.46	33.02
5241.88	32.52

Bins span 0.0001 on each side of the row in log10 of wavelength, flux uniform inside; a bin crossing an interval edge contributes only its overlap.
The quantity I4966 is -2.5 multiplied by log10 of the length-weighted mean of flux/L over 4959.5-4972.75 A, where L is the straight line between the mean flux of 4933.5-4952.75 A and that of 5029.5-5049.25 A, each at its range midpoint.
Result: 0.27 mag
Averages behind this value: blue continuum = 30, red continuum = 23.1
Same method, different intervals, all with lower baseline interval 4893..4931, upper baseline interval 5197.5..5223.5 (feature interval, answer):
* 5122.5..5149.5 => 0.125 mag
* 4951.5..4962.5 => 0.143 mag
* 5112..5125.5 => 0.120 mag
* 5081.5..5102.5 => 0.162 mag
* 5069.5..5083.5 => 0.152 mag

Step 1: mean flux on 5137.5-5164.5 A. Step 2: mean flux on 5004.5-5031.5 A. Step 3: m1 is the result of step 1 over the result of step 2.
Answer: 1.10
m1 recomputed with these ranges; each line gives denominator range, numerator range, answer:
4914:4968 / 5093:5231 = 0.85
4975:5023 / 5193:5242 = 1.25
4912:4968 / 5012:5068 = 0.83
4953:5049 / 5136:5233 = 1.06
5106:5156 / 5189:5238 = 1.19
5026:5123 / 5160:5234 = 1.05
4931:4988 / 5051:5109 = 0.89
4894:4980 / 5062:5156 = 0.85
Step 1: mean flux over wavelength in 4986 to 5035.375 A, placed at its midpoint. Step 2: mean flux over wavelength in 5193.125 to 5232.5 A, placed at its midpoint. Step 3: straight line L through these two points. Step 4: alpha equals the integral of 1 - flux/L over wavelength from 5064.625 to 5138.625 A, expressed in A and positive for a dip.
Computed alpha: 4.8 A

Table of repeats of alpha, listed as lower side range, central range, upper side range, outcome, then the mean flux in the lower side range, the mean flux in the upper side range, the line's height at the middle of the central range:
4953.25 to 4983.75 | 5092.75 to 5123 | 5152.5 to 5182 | -2.1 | 23.1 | 20.5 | 21.3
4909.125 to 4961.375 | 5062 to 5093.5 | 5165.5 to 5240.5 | 4.0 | 28.5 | 24.9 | 26.6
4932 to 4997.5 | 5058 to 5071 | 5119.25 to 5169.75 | 0.7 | 25.3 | 23.4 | 24.2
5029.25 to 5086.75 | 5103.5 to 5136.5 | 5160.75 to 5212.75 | -0.8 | 23.2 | 21.3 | 22.3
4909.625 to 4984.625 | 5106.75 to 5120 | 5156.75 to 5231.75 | 0.9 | 26.7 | 24.1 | 24.9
